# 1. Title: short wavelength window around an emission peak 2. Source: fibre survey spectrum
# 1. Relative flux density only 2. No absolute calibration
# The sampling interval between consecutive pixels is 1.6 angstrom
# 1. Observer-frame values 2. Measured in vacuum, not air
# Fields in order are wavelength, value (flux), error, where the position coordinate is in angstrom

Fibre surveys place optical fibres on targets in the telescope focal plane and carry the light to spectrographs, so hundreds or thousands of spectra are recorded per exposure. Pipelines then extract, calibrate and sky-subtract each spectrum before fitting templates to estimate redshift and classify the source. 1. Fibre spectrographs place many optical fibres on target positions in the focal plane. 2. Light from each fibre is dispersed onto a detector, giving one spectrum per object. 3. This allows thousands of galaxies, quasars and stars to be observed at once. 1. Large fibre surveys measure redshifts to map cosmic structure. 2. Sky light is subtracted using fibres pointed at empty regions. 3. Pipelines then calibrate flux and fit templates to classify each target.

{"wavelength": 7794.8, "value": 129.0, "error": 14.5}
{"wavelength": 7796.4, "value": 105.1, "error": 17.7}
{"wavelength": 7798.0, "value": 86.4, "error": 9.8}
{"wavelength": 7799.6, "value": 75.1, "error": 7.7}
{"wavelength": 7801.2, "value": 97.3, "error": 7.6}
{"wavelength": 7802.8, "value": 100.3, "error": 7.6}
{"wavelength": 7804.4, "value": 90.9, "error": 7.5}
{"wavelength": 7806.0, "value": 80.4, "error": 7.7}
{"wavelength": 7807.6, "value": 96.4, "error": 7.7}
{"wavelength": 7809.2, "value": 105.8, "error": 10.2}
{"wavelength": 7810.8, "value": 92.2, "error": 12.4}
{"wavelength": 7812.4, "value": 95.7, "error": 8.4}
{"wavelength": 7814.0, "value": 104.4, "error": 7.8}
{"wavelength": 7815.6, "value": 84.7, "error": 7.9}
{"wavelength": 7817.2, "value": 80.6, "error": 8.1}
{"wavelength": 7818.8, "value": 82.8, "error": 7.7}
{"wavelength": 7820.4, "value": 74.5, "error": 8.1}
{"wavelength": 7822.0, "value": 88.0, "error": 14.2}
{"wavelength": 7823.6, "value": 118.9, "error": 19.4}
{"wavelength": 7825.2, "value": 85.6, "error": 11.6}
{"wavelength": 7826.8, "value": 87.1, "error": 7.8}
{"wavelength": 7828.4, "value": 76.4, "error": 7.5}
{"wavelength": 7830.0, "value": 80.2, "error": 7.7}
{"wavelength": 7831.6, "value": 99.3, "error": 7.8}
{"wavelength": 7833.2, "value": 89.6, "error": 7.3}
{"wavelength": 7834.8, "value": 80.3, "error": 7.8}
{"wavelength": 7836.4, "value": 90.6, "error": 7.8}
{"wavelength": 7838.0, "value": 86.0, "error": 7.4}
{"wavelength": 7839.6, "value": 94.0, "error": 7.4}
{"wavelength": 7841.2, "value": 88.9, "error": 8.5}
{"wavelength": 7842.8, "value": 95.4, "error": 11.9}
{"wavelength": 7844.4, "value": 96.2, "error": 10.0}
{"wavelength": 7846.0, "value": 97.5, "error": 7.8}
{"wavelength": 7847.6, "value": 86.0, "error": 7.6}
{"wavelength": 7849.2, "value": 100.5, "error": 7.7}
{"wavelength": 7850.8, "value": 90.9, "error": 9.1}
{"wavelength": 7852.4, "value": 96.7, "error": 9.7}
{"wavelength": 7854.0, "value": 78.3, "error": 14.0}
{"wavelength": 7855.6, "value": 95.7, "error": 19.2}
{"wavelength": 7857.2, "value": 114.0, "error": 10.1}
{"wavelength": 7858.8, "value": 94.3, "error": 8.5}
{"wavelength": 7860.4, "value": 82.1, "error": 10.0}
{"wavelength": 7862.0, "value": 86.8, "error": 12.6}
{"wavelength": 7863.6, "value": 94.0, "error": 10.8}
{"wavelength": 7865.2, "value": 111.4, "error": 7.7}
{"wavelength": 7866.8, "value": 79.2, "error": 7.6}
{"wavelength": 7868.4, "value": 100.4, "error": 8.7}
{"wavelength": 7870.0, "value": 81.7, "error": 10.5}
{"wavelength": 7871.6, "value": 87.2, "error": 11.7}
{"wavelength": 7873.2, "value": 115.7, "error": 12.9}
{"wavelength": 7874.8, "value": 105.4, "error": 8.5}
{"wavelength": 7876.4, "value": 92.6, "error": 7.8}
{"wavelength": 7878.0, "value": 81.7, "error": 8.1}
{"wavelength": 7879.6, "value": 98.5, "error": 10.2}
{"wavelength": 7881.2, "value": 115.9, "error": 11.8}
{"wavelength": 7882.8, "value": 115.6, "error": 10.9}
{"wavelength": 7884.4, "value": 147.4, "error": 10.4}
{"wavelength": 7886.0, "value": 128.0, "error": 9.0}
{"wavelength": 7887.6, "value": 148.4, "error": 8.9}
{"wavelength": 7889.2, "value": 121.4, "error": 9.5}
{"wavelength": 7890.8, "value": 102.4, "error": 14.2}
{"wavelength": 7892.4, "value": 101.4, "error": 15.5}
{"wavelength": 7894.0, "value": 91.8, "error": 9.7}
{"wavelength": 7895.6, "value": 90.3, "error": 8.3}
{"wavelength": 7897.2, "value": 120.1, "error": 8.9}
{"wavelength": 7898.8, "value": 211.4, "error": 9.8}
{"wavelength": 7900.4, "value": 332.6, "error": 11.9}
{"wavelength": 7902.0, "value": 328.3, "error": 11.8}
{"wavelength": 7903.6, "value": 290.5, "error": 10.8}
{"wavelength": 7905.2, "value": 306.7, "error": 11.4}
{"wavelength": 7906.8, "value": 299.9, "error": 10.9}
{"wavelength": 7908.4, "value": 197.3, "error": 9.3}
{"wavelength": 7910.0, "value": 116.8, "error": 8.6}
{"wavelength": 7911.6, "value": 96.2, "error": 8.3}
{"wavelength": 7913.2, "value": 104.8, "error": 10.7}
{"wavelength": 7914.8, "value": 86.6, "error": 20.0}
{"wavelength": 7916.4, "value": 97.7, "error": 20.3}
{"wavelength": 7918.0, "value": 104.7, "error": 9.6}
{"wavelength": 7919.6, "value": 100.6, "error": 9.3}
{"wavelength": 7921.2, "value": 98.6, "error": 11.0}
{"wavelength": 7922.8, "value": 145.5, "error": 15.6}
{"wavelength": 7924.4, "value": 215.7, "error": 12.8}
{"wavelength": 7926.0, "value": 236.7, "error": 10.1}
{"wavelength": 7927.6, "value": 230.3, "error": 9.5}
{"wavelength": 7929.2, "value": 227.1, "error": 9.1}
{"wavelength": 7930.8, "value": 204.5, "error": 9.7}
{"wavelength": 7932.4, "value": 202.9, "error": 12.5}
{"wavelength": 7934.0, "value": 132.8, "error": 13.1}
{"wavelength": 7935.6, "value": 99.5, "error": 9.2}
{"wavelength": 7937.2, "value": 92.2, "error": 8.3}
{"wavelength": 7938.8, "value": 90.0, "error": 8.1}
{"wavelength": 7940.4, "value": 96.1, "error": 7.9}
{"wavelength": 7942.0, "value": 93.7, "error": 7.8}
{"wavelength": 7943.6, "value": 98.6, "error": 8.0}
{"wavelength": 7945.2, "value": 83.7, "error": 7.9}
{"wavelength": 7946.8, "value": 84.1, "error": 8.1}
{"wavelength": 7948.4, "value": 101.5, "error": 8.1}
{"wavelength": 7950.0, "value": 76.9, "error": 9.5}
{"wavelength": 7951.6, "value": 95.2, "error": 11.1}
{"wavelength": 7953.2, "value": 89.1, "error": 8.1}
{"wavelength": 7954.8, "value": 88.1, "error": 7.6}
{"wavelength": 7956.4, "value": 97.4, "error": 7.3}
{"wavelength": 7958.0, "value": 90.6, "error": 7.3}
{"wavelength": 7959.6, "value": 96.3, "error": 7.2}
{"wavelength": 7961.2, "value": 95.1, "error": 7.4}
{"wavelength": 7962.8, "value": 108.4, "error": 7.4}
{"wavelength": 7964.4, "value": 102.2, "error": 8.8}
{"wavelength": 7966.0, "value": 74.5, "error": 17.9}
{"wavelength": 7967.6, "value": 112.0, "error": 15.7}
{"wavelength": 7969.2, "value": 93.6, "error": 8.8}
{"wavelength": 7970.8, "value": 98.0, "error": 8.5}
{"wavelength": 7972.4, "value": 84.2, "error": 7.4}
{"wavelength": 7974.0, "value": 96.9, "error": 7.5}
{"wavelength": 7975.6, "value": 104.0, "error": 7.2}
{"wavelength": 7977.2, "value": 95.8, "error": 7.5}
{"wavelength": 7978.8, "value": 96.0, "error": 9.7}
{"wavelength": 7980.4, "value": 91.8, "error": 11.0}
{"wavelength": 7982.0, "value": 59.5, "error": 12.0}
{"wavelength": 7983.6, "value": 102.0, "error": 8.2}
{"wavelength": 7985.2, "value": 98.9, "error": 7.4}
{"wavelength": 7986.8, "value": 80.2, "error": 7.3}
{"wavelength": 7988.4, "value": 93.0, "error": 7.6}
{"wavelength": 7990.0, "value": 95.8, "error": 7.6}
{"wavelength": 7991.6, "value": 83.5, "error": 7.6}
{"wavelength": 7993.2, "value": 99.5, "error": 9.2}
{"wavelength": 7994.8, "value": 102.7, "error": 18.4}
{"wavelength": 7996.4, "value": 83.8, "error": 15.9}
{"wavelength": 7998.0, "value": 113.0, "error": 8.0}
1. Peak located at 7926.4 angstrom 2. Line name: [N II]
